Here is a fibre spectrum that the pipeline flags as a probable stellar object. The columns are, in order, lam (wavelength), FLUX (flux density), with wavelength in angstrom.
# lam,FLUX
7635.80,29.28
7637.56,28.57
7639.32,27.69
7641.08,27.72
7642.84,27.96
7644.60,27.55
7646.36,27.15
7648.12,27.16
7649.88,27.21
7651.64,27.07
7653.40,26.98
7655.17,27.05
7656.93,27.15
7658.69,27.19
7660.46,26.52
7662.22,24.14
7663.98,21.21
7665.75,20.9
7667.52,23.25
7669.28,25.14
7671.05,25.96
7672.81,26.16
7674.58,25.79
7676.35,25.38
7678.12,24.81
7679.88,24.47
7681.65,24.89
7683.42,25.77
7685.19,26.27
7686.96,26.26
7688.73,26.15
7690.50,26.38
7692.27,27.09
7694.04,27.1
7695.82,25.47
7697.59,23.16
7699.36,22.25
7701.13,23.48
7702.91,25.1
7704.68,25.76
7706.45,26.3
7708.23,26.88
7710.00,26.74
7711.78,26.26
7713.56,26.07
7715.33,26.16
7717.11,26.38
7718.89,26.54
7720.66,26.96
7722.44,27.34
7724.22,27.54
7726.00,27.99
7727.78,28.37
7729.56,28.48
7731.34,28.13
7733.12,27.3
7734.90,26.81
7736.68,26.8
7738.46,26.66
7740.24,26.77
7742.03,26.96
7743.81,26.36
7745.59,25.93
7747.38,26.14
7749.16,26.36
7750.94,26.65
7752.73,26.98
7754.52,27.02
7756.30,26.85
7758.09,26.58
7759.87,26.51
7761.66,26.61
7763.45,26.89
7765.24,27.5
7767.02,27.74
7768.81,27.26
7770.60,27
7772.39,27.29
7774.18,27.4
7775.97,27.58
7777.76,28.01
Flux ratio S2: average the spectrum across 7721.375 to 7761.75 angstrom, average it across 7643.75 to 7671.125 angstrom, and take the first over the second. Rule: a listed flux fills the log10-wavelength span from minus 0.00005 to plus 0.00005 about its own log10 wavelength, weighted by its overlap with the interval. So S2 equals 1.1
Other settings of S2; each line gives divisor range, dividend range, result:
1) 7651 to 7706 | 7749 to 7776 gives 1.07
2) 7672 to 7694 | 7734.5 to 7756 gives 1.03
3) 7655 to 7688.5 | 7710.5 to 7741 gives 1.08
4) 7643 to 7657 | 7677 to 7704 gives 0.93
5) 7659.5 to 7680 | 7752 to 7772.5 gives 1.10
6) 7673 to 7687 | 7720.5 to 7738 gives 1.08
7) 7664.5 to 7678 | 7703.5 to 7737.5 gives 1.10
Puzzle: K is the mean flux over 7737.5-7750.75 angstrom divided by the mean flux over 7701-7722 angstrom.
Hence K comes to 1.01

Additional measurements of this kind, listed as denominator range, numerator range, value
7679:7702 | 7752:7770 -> 1.07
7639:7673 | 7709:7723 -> 1.02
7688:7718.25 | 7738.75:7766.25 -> 1.04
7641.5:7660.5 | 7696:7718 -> 0.93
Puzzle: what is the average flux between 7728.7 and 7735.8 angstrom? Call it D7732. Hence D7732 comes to 27.7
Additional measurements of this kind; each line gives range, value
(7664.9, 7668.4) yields 22.1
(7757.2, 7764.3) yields 26.6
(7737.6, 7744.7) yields 26.7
